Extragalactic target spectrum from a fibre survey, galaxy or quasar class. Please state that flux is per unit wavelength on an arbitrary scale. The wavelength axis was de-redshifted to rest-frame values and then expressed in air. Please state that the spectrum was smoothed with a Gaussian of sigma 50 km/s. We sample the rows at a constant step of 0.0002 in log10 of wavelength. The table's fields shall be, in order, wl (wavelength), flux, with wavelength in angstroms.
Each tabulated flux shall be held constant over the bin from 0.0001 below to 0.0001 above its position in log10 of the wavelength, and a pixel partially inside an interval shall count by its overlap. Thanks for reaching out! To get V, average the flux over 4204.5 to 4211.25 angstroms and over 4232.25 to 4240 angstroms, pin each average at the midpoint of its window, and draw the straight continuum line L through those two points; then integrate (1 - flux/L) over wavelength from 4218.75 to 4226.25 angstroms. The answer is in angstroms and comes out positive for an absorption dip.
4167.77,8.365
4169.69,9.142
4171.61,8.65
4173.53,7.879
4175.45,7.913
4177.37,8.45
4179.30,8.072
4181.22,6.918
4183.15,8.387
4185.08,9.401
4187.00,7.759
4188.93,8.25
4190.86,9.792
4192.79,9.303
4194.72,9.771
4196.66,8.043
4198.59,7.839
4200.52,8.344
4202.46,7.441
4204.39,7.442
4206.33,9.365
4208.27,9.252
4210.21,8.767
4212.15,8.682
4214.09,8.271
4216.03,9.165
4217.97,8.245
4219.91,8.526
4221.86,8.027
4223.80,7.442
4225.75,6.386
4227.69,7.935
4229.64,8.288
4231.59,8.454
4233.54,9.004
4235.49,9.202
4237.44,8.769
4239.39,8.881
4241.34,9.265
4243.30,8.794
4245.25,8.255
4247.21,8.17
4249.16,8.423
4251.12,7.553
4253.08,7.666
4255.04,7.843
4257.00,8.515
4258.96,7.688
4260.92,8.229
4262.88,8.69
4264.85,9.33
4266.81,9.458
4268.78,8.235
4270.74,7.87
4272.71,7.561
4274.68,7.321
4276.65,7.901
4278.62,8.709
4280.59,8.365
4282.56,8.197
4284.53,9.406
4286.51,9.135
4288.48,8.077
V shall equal 1.04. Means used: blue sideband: 8.9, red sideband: 8.95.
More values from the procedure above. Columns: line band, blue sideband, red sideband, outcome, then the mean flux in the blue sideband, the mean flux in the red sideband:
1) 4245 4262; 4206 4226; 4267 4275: 0.1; 8.41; 7.95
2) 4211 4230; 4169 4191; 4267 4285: 0.4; 8.32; 8.2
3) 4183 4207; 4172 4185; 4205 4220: -0.4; 8.07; 8.77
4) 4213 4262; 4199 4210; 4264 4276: 0.2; 8.37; 8.27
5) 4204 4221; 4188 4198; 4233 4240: 0.6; 8.99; 8.97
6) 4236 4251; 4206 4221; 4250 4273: -0.3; 8.75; 8.24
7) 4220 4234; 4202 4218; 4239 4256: 0.8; 8.57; 8.3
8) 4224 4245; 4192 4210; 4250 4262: -0.8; 8.53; 7.93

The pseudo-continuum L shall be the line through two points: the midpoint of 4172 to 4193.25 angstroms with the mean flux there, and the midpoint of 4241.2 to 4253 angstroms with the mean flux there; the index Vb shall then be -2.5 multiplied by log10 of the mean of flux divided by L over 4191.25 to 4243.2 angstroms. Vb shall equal -0.02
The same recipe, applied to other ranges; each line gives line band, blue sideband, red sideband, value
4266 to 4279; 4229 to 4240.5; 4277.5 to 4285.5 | 0.08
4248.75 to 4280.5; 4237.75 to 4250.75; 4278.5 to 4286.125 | 0.06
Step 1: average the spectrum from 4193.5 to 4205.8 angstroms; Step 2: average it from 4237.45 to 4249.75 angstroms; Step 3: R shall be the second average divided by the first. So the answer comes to 1.1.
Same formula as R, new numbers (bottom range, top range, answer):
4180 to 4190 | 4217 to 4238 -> 1.00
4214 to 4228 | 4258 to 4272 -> 1.06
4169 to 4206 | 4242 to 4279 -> 0.98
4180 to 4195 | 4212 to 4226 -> 0.94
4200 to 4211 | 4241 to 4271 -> 0.99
